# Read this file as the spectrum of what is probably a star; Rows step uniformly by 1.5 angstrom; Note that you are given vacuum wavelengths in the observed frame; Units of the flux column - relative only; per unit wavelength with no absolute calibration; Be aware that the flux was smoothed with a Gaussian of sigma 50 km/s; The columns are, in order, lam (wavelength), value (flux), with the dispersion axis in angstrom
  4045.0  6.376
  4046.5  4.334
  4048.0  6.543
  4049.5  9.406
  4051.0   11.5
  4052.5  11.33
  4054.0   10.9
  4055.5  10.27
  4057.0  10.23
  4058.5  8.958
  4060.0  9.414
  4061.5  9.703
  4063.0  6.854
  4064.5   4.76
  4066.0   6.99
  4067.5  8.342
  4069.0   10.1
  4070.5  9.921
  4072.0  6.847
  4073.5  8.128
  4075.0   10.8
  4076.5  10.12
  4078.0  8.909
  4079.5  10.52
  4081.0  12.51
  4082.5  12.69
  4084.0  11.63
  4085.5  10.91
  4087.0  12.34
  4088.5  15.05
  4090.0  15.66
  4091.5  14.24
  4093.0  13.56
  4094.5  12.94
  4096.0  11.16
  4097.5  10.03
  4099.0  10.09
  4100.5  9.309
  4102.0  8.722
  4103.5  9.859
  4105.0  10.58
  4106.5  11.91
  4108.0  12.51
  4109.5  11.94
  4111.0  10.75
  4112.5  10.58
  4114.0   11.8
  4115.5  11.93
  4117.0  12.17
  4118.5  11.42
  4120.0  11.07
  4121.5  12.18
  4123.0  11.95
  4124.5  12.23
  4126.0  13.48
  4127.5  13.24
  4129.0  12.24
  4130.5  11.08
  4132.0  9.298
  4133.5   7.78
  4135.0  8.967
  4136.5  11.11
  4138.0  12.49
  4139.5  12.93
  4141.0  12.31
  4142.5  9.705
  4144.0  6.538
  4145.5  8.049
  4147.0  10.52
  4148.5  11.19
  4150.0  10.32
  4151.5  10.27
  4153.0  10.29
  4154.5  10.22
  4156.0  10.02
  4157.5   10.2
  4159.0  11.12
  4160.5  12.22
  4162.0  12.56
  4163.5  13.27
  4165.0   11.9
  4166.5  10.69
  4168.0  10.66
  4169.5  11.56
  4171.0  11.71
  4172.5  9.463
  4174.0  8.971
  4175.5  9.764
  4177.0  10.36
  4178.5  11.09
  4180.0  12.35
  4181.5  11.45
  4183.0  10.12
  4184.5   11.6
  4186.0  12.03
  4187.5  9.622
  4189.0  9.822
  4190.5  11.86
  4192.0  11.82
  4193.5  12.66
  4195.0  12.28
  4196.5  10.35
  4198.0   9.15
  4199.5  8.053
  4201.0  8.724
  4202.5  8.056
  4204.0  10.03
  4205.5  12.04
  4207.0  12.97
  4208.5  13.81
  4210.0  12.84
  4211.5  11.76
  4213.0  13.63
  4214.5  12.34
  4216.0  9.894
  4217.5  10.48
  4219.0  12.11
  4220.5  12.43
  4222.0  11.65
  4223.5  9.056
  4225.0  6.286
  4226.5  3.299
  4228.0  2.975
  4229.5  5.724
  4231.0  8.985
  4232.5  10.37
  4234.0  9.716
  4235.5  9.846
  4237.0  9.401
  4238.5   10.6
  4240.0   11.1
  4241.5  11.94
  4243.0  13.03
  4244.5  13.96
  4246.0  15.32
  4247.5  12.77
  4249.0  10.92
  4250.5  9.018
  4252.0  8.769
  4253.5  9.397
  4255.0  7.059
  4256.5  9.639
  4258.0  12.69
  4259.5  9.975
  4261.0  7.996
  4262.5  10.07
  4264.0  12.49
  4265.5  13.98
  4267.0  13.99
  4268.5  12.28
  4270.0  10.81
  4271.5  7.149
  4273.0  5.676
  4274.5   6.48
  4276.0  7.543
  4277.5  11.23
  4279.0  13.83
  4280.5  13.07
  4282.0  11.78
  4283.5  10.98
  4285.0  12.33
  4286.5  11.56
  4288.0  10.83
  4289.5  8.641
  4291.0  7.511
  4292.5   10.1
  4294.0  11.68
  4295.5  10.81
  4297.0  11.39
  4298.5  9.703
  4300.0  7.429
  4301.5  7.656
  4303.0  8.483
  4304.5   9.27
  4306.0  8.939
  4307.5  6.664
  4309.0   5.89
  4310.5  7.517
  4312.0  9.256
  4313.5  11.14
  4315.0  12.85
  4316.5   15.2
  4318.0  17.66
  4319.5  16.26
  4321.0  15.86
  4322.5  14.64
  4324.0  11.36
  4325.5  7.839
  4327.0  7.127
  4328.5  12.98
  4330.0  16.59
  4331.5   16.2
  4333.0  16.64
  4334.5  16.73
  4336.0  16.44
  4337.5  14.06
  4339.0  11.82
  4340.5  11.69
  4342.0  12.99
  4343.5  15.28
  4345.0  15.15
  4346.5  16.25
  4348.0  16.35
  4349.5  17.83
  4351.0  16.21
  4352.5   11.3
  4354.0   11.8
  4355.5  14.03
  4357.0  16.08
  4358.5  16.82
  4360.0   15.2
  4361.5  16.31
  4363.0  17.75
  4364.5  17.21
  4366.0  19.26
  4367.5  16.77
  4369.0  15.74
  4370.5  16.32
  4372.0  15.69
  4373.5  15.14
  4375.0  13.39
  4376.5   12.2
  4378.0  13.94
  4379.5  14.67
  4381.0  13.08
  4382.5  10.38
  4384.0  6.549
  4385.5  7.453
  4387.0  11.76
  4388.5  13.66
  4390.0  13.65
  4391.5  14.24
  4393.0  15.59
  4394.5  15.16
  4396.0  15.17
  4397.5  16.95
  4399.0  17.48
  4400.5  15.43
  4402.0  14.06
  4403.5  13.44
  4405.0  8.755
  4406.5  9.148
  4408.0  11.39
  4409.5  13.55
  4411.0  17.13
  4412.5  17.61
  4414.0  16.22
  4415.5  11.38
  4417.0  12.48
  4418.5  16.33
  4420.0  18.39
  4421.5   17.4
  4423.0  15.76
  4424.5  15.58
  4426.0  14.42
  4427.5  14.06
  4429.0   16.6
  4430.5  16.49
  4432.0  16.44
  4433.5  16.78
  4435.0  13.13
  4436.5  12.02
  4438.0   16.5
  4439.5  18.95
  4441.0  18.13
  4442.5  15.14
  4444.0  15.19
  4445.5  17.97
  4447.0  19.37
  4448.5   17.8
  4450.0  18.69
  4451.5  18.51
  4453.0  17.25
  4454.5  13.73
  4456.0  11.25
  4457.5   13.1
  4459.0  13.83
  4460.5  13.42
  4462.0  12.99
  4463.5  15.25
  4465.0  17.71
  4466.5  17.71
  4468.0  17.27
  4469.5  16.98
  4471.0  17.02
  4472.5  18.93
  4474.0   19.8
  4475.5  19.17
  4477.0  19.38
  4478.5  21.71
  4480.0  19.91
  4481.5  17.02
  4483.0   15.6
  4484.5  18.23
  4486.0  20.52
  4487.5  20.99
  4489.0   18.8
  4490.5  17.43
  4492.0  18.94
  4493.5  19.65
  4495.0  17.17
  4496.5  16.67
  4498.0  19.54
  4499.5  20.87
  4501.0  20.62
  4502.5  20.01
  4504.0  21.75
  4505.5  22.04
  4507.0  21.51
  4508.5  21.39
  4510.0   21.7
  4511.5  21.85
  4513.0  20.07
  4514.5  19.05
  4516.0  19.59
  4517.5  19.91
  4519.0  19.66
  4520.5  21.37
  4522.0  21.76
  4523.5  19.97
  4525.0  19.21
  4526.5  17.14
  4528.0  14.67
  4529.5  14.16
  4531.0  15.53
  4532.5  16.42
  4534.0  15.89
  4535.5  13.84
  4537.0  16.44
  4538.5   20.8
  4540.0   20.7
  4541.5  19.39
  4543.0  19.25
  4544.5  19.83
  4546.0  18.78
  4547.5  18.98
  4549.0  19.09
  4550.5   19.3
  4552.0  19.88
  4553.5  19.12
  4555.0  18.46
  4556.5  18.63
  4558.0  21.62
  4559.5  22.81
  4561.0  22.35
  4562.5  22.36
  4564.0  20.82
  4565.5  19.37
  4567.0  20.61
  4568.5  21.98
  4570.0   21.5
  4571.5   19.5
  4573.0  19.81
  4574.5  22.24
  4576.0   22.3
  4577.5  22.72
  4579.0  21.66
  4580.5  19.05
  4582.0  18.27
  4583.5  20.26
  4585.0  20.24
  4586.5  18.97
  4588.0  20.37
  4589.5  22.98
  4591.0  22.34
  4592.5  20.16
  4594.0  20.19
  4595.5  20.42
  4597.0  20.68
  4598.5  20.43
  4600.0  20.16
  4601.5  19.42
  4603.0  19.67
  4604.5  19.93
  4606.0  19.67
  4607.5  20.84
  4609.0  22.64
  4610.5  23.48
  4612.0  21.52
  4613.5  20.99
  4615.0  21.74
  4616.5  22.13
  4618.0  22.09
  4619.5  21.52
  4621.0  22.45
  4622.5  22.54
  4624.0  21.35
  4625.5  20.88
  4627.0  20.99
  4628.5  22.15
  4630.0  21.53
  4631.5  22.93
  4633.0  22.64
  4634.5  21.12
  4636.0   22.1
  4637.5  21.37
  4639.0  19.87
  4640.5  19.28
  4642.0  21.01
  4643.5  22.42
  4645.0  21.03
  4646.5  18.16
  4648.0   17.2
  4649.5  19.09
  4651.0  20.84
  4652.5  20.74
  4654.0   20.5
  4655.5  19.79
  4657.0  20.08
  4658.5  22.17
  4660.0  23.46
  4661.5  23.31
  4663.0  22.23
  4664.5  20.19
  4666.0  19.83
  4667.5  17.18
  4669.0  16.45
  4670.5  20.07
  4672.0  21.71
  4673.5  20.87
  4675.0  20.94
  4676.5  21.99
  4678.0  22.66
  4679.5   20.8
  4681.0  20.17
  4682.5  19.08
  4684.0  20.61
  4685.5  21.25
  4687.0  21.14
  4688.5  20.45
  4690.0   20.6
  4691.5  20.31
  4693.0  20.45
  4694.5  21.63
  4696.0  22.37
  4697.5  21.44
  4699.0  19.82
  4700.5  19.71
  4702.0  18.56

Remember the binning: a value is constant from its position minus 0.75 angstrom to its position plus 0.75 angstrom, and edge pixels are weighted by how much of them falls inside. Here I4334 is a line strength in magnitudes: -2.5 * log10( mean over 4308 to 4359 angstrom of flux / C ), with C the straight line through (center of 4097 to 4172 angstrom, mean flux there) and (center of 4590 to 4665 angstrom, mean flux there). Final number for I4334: 0.108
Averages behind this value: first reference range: 11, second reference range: 21.1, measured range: 13.7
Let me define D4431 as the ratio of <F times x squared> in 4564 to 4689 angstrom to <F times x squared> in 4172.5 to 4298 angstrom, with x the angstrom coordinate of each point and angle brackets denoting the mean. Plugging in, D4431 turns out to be 2.37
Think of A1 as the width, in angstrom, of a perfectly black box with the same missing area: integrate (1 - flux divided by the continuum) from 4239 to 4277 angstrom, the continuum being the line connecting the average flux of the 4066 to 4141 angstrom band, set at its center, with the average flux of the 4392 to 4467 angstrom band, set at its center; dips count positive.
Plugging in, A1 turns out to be 7.4 angstrom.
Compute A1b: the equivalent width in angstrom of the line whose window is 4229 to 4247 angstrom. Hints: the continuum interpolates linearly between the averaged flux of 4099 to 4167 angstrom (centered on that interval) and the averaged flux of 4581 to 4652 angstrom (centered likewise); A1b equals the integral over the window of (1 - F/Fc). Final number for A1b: 3.0 angstrom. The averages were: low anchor 11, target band 10.9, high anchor 20.9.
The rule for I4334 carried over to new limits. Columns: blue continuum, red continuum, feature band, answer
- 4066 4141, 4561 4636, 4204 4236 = 0.31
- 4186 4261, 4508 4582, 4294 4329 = 0.21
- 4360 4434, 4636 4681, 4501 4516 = -0.22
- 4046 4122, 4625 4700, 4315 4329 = 0.12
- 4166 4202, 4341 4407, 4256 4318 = 0.23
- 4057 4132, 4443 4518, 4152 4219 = 0.14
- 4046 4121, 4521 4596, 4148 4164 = 0.08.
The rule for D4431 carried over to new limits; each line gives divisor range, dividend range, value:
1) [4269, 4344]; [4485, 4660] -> 2.02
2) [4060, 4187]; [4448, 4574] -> 2.07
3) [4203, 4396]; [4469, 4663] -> 1.90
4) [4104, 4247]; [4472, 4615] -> 2.17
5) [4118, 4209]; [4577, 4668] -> 2.37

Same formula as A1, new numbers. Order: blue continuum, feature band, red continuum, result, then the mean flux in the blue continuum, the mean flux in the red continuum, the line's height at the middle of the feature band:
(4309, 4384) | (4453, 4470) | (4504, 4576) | 2.5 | 14.2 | 19.6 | 17.4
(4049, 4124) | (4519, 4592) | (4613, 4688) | -1.6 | 10.7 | 20.9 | 19.2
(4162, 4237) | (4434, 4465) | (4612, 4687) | 1.1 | 10.5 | 20.9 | 16.3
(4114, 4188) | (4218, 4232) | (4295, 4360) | 4.3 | 11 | 12.7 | 11.7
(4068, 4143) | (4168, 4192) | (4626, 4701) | 3.3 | 11.3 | 20.8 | 12.5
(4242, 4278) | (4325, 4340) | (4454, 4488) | -1.1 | 10.5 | 17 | 12.7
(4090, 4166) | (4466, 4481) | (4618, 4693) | -1.1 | 11.2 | 20.8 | 17.5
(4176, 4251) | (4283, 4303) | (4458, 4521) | 4.6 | 10.6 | 18.8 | 13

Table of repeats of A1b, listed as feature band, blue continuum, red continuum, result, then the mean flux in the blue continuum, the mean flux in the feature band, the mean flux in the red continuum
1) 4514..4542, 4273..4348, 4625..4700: -1.42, 11.7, 18.2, 20.8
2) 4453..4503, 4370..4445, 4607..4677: -3.51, 14.4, 17.6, 21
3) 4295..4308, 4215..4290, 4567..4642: 3.10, 10.2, 8.93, 21.1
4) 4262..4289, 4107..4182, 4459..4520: 6.05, 11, 10.9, 18.9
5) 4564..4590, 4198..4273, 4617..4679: -2.11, 10.4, 20.7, 20.9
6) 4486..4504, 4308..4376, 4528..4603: -1.29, 14.3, 19.3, 19.7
